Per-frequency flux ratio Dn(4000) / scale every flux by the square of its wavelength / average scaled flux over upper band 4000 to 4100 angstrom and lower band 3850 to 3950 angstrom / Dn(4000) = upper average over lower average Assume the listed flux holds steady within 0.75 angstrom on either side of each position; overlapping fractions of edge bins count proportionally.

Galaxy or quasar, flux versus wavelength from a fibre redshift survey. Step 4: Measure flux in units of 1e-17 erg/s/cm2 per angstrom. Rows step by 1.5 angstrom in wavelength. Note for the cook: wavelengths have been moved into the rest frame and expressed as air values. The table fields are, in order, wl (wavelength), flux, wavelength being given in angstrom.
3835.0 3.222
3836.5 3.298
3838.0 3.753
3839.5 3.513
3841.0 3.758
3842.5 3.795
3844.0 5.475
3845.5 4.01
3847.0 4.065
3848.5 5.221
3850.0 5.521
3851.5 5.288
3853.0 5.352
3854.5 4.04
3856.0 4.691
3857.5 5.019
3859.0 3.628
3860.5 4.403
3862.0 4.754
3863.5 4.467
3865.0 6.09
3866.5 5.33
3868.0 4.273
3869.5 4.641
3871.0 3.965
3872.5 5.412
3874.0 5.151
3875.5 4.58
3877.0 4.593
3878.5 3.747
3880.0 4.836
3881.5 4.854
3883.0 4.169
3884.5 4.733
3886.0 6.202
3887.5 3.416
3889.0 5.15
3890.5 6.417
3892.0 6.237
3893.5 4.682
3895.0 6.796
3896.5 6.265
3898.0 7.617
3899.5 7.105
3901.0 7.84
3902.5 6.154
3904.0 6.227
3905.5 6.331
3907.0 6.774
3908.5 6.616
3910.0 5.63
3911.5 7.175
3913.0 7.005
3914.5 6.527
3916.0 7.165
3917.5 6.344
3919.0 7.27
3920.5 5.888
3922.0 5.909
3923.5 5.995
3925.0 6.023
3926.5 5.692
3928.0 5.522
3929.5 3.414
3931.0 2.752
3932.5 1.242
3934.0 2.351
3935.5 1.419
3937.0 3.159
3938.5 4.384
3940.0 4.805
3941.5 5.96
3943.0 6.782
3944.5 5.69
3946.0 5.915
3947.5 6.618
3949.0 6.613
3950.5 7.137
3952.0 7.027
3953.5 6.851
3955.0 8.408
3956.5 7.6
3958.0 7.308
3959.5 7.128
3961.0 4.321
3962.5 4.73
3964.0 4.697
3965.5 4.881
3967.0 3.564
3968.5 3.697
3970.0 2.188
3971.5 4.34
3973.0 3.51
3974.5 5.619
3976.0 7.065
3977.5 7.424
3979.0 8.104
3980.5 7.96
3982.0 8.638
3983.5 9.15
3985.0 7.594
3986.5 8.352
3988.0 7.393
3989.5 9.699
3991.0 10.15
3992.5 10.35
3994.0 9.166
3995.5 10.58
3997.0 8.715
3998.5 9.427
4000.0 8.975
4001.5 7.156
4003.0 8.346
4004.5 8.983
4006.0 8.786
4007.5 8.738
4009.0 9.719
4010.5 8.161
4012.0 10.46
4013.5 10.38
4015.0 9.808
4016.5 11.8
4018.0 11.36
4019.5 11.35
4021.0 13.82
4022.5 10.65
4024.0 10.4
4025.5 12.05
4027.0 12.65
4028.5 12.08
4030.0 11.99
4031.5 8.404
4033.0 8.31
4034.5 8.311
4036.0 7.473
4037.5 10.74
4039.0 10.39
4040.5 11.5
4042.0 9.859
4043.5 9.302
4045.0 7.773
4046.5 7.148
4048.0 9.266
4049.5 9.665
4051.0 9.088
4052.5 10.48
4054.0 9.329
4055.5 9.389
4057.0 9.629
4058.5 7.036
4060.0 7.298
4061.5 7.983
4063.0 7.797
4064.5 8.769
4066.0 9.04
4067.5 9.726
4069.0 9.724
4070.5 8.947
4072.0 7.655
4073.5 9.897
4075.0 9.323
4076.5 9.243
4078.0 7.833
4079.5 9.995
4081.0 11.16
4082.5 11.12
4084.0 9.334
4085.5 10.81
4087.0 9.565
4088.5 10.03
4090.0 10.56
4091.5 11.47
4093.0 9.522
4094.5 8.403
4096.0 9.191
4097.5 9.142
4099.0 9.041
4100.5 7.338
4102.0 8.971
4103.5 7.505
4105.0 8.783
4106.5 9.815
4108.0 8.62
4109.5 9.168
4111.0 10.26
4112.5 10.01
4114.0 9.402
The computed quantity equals 1.9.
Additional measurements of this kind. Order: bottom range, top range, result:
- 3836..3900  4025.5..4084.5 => 2.11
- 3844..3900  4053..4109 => 2.02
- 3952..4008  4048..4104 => 1.33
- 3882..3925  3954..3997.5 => 1.17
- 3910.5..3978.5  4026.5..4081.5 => 1.80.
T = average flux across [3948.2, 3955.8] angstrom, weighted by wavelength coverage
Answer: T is 7.21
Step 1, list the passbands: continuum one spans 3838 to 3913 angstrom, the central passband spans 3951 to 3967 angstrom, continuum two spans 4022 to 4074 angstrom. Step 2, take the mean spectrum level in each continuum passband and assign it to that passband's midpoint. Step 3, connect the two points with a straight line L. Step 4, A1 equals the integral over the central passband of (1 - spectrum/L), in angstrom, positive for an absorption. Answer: 2.3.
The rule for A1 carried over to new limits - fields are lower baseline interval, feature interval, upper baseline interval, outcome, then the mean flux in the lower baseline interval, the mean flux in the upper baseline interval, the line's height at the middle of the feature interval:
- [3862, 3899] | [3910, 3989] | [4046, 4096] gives 9.8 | 5.16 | 9.29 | 6.65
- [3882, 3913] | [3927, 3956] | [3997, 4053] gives 9.2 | 6.09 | 9.84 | 7.38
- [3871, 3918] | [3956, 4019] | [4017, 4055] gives 7.1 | 5.83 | 10.1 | 8.66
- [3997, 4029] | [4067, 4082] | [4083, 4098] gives 0.8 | 10.2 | 9.84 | 9.91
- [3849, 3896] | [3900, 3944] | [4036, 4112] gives 3.4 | 4.93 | 9.26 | 5.99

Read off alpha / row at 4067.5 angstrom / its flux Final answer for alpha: 9.726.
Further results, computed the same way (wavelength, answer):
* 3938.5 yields 4.384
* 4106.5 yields 9.815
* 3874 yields 5.151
